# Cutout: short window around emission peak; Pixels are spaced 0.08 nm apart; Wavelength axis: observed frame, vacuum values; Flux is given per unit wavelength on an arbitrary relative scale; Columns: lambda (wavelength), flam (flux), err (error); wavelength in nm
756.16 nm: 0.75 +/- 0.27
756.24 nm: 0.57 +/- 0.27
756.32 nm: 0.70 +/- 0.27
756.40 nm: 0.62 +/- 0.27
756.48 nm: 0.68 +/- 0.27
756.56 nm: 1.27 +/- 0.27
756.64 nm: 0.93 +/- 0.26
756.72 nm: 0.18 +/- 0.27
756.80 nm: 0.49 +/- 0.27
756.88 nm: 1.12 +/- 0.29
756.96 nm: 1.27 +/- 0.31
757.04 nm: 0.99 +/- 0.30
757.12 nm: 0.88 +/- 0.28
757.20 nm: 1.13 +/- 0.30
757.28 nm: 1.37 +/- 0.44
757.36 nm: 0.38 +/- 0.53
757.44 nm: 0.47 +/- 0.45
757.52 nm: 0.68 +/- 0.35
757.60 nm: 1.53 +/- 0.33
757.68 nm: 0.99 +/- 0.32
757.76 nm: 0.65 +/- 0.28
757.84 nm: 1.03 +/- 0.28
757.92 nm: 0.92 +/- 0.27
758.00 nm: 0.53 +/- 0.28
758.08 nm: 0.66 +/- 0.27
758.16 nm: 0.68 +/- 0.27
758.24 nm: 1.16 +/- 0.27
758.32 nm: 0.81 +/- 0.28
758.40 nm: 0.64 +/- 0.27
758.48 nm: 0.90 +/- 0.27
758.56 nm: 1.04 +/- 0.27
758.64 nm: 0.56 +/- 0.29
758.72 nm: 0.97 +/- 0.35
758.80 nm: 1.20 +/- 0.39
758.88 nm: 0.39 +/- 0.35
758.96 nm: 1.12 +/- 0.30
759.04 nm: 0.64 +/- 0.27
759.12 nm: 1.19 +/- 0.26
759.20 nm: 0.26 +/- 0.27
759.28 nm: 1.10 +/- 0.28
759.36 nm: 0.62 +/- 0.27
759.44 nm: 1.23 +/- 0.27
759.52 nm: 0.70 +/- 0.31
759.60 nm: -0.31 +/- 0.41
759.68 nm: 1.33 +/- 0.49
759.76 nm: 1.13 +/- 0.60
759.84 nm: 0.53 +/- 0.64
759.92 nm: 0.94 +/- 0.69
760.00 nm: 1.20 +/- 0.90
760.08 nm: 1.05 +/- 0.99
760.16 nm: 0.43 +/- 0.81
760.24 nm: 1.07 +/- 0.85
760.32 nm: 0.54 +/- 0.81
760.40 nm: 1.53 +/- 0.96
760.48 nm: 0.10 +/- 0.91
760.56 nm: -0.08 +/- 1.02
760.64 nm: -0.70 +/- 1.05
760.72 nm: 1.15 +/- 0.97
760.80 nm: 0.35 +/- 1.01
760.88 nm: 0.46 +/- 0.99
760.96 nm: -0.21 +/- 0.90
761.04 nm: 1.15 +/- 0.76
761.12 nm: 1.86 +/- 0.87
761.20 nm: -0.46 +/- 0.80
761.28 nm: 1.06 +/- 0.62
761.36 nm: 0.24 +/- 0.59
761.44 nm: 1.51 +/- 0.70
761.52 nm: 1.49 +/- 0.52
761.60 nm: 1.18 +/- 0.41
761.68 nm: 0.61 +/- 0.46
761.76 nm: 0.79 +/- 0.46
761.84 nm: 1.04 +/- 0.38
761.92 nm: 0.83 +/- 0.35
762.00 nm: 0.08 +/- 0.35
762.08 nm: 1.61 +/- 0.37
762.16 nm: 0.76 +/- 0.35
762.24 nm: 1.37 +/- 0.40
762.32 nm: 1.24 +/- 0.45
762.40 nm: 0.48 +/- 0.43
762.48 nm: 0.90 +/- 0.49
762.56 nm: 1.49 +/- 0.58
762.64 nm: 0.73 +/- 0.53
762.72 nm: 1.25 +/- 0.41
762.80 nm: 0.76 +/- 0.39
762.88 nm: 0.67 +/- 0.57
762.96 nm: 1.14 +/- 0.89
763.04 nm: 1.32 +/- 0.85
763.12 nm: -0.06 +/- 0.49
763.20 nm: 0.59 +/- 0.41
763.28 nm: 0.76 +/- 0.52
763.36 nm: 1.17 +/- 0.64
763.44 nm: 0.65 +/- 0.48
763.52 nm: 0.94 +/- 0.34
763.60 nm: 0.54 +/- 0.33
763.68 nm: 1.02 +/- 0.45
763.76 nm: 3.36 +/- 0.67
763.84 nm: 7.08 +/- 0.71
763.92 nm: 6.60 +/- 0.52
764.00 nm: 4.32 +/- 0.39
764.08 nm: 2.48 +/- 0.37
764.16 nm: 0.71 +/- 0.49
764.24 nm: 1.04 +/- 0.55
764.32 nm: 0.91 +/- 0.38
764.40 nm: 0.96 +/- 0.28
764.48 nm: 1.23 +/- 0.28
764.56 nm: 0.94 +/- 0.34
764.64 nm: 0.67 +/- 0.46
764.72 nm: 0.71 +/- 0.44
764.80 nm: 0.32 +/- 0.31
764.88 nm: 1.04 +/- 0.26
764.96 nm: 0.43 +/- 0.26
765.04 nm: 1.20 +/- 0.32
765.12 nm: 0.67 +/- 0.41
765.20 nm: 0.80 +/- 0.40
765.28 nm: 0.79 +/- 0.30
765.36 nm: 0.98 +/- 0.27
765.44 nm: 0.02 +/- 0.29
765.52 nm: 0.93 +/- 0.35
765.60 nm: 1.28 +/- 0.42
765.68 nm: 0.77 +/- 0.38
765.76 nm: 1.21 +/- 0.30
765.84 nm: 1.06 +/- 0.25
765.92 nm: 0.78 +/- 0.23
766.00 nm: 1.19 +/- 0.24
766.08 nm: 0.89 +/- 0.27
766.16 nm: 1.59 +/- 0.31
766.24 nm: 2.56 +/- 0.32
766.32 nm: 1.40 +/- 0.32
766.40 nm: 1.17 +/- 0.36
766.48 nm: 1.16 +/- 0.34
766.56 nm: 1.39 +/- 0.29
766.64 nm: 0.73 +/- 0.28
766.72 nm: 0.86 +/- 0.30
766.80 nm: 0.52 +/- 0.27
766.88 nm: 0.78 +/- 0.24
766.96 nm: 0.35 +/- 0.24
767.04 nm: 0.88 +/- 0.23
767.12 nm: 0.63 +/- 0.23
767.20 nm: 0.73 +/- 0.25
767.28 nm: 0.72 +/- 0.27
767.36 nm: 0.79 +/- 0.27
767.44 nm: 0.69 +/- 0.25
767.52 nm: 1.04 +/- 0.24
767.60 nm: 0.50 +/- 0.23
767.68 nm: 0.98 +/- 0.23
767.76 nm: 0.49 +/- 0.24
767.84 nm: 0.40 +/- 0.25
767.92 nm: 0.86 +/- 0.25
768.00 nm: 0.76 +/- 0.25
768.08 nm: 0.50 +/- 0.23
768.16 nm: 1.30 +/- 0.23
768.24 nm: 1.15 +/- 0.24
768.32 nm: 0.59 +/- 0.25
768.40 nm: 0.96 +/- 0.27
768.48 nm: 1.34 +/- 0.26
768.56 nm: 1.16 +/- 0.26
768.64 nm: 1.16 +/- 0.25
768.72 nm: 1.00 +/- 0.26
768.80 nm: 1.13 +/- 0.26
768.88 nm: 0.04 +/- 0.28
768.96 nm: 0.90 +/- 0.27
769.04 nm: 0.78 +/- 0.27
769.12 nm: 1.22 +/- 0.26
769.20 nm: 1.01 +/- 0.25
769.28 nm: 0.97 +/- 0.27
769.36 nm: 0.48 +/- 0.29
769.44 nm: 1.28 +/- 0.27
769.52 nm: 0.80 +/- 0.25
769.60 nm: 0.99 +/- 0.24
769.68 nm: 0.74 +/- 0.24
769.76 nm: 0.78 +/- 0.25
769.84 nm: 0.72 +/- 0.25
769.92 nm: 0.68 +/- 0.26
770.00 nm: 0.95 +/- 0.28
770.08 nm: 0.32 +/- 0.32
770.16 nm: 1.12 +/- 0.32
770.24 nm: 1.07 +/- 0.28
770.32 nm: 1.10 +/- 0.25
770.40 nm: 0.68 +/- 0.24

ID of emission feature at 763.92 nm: H-alpha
